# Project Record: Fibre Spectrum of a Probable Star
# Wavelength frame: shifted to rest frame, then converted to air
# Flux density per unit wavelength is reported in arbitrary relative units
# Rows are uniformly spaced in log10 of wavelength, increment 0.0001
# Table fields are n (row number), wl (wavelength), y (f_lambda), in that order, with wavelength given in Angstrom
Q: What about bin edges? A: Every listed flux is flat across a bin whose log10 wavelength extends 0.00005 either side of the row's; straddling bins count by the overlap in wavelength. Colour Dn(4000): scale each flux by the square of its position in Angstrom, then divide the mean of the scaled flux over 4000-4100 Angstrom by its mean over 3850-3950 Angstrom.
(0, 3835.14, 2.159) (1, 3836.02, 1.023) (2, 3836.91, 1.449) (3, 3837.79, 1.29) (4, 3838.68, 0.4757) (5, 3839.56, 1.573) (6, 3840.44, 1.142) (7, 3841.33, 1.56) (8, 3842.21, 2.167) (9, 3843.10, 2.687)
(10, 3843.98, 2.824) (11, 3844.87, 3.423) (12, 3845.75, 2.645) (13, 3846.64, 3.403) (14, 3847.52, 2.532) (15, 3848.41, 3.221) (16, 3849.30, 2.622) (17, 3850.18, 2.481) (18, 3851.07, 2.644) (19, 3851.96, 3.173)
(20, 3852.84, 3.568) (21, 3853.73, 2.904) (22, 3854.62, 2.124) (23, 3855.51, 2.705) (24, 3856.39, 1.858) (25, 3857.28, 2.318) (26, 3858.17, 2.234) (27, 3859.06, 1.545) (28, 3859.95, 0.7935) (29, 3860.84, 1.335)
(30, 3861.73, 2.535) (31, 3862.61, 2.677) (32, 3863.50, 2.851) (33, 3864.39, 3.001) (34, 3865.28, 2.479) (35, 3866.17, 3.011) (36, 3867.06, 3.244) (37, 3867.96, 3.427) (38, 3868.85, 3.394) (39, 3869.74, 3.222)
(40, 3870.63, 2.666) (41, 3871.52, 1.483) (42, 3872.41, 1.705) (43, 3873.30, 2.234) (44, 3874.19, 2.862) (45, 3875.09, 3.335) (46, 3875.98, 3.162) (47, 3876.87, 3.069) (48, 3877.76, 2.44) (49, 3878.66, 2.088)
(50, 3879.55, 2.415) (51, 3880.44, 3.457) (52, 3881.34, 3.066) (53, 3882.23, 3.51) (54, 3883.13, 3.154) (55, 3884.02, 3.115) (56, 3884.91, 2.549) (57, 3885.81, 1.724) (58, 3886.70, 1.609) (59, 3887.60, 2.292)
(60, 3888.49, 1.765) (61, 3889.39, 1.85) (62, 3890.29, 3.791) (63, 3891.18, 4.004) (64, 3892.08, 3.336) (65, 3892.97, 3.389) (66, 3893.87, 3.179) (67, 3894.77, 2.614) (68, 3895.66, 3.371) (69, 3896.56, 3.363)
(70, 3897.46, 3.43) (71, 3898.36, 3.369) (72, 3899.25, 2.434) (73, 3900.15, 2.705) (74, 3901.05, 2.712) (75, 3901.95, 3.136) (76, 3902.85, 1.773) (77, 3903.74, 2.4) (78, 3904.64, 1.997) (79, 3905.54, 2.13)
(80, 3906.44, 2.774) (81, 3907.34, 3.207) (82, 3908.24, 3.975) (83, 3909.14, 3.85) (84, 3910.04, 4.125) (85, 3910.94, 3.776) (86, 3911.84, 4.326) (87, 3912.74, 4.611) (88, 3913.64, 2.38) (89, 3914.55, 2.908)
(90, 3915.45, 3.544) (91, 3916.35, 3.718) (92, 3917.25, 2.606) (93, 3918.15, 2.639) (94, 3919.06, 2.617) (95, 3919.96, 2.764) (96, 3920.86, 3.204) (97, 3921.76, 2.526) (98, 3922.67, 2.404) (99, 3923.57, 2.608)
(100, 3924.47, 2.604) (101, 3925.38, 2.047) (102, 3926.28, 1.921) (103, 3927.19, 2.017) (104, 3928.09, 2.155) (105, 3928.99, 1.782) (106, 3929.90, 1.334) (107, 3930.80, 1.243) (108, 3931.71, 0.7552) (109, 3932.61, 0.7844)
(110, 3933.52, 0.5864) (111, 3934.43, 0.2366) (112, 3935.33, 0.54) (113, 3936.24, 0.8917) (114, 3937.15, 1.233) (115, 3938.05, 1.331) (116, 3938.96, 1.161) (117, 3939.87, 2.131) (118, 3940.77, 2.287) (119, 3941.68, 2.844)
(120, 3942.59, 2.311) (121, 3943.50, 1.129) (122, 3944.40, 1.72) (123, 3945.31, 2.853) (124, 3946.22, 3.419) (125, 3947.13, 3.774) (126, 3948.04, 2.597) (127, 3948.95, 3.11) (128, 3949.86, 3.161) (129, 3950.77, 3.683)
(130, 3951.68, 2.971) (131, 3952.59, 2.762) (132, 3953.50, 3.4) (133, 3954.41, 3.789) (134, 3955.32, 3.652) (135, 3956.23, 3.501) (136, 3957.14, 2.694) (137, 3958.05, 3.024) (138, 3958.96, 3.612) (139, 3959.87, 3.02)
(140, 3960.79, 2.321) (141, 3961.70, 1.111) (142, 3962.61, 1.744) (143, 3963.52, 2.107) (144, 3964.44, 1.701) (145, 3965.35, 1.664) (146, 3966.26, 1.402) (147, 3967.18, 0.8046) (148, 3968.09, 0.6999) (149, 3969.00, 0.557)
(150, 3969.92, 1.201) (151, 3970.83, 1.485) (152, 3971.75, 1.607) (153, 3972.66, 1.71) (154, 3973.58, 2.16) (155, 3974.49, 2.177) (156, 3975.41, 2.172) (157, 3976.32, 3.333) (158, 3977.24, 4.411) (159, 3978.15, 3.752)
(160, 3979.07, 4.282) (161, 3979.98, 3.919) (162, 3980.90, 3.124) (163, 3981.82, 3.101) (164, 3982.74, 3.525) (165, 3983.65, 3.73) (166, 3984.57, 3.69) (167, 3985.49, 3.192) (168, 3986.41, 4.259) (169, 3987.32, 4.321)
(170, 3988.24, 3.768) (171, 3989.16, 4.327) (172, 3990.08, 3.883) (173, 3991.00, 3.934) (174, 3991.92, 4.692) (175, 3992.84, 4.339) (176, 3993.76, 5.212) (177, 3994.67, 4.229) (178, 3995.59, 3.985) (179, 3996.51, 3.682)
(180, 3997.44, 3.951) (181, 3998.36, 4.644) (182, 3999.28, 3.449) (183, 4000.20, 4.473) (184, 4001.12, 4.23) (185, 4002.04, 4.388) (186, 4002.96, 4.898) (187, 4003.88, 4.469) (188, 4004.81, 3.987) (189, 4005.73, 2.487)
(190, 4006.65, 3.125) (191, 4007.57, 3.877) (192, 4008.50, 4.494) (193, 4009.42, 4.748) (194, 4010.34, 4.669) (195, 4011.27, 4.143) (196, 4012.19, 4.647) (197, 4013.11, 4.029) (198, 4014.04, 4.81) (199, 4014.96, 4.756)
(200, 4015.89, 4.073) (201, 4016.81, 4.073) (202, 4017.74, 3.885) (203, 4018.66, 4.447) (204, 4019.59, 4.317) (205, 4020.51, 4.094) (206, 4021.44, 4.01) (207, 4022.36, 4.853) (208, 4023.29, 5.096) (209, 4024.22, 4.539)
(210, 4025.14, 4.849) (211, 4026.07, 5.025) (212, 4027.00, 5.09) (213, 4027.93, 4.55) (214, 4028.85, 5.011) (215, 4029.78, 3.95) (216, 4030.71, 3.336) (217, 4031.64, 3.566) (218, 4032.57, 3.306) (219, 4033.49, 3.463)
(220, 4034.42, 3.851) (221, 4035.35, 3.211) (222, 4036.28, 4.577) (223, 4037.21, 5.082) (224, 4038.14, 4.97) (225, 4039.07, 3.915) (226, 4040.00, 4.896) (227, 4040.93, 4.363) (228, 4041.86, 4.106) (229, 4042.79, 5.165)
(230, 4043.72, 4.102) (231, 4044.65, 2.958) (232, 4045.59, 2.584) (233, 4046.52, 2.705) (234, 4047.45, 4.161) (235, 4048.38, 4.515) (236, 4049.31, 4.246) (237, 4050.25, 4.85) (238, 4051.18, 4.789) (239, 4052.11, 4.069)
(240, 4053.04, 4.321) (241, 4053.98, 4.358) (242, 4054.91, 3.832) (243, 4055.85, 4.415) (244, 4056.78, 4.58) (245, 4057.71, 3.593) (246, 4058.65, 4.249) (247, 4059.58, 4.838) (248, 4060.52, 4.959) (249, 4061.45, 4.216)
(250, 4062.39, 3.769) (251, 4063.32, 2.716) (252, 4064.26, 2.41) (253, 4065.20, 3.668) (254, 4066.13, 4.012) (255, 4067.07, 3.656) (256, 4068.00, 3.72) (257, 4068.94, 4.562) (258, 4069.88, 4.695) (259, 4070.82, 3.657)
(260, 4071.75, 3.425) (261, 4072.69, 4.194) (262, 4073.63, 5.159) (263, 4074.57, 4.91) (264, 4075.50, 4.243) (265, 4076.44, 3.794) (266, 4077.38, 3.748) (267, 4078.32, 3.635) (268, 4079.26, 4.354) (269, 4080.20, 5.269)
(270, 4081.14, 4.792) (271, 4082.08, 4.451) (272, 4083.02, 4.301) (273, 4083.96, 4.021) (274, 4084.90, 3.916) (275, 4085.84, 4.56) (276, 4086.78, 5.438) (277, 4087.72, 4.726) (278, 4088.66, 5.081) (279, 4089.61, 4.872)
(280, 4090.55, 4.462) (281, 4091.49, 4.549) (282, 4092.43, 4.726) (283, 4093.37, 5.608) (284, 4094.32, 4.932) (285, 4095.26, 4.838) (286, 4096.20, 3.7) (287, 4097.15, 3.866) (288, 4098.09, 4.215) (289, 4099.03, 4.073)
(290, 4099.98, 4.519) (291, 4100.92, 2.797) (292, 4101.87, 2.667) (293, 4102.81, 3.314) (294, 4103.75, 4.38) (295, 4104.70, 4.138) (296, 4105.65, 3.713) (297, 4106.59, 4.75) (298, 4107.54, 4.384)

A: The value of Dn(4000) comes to 1.8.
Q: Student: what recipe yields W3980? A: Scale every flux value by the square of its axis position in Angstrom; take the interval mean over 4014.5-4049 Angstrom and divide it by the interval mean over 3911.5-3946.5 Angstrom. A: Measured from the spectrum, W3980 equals 2.07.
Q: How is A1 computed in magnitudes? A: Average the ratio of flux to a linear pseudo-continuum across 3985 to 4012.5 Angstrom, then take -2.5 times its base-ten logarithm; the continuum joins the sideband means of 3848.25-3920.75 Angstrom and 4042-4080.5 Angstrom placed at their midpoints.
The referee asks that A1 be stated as -0.15 mag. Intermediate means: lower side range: 2.81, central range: 4.15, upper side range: 4.07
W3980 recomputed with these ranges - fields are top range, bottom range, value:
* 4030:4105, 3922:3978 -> 2.07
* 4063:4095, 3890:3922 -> 1.50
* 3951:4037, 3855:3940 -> 1.49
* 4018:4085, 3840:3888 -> 1.78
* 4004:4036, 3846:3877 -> 1.73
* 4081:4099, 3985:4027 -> 1.12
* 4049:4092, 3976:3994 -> 1.13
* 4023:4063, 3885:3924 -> 1.54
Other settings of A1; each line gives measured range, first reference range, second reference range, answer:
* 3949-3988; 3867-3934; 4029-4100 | 0.21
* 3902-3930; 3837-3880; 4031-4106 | 0.04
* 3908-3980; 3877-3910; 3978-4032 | 0.37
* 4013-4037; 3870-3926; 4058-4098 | -0.11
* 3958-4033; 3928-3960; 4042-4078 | -0.16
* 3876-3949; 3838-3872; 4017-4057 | 0.17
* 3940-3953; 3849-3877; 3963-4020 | 0.16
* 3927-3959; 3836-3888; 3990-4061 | 0.46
